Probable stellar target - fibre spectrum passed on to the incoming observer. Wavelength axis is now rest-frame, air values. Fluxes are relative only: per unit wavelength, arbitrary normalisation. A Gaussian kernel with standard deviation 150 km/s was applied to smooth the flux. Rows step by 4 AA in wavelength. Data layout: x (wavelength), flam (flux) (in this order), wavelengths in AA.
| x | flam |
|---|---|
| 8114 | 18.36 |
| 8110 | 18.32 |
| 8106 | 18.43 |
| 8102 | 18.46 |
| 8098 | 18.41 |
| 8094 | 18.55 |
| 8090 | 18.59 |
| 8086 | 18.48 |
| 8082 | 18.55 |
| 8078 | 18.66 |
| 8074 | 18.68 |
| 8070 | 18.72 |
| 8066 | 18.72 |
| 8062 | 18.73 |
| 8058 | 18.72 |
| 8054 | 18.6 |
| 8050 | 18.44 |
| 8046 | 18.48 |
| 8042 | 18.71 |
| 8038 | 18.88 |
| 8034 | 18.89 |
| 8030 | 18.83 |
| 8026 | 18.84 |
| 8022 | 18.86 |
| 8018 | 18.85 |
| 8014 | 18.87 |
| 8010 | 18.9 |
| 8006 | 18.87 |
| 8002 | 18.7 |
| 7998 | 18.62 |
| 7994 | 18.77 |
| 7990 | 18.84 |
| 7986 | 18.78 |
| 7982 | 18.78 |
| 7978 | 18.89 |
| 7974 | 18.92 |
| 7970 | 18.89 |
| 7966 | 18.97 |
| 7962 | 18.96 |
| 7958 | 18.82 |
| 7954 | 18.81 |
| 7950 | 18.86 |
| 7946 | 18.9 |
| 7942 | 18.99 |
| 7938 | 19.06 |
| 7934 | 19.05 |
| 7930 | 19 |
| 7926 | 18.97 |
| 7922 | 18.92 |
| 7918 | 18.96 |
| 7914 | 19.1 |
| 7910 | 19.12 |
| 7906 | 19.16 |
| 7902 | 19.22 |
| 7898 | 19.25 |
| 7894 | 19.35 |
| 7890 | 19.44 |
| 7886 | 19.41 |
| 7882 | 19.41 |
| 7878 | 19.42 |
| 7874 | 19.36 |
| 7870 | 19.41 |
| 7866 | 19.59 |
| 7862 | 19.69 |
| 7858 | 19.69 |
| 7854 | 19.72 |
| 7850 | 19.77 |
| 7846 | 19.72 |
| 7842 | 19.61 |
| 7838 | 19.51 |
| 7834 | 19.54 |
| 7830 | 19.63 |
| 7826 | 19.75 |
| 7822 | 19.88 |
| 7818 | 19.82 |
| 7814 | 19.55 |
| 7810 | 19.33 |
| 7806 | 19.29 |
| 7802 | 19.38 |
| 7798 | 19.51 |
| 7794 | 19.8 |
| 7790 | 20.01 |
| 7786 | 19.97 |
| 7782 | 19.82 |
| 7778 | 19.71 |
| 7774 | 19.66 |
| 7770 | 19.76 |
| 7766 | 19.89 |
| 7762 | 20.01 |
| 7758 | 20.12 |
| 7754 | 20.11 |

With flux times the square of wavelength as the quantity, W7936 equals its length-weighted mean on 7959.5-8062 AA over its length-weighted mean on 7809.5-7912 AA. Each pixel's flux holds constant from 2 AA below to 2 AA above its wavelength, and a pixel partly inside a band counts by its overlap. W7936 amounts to 1.0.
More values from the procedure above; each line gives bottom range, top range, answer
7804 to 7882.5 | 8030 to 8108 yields 1.01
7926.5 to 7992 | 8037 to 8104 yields 1.01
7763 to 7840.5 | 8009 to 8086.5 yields 1.01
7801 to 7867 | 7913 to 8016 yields 1.00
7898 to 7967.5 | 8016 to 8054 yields 1.01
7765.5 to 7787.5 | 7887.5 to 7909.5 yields 1.00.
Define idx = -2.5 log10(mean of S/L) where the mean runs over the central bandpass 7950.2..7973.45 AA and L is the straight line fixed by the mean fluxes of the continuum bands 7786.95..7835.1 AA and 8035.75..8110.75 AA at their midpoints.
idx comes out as 0.01 mag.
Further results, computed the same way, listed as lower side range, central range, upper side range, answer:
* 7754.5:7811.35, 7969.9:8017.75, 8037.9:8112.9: 0.00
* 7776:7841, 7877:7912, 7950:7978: 0.00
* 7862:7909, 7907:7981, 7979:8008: 0.01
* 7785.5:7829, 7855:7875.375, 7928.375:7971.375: -0.01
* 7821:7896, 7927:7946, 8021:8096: 0.01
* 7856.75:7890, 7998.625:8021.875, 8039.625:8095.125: 0.00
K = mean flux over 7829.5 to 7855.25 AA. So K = 19.6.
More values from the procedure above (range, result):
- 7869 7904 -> 19.4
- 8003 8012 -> 18.9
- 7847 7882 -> 19.6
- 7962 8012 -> 18.8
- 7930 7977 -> 18.9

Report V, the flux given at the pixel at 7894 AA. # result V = 19.35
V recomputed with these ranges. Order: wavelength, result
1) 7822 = 19.88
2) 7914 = 19.1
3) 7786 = 19.97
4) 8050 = 18.44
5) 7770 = 19.76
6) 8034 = 18.89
